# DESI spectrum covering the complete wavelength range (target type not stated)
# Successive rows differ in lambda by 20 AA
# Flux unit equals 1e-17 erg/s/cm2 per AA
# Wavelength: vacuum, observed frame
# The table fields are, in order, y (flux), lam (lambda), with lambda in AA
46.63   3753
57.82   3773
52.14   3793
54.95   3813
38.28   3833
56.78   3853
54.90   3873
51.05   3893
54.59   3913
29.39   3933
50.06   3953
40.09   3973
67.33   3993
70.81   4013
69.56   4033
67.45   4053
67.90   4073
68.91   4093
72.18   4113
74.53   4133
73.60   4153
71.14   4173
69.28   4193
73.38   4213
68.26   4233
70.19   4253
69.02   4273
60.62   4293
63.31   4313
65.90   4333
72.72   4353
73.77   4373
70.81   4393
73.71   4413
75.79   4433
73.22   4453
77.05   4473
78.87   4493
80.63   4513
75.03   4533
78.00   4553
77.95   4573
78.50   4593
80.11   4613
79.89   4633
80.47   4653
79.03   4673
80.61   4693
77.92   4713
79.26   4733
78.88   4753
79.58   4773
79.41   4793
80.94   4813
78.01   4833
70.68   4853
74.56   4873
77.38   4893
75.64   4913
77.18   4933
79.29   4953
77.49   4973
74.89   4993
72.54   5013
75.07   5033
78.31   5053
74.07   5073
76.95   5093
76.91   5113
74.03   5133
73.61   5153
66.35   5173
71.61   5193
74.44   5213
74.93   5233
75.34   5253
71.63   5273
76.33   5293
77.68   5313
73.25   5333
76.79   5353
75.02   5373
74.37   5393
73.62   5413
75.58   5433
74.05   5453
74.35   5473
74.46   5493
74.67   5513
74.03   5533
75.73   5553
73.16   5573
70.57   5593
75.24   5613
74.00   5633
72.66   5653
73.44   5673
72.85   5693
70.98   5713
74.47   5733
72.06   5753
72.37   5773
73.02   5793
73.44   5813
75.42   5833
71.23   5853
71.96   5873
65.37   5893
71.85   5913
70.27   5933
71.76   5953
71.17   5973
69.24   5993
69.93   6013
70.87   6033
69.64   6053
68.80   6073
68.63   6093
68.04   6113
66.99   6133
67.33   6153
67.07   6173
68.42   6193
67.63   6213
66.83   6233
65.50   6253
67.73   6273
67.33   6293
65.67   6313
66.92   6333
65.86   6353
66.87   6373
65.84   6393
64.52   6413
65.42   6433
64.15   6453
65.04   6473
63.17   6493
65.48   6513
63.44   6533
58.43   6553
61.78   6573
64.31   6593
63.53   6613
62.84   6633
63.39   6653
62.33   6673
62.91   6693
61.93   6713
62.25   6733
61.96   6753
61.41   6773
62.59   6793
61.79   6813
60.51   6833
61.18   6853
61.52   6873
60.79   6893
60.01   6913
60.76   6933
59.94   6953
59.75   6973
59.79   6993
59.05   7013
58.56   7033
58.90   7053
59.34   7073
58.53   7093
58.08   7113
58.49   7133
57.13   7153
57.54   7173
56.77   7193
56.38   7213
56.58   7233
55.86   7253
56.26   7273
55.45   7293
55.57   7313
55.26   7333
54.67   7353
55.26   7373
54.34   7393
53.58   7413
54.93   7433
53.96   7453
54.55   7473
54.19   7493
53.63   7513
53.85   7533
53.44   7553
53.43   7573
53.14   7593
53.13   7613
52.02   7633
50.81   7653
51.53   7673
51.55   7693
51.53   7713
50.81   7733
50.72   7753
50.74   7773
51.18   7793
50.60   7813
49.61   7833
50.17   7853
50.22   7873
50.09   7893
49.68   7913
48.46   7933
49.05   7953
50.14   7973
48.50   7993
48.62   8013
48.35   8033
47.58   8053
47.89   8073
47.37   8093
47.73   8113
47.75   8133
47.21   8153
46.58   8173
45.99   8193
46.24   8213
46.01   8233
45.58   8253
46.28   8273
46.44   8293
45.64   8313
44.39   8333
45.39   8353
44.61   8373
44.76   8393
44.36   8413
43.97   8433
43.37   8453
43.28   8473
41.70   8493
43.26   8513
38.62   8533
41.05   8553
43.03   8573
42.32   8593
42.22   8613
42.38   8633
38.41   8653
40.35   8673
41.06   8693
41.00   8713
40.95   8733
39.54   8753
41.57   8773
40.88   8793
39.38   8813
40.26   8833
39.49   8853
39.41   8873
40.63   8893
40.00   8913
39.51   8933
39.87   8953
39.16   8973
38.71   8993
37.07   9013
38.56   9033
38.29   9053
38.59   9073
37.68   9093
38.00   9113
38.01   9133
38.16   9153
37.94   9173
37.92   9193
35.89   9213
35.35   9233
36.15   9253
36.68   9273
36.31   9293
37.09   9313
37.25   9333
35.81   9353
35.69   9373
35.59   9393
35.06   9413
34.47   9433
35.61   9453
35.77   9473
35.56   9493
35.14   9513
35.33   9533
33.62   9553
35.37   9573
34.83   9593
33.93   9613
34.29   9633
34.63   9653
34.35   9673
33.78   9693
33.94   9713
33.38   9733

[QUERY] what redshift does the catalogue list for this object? 0.000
